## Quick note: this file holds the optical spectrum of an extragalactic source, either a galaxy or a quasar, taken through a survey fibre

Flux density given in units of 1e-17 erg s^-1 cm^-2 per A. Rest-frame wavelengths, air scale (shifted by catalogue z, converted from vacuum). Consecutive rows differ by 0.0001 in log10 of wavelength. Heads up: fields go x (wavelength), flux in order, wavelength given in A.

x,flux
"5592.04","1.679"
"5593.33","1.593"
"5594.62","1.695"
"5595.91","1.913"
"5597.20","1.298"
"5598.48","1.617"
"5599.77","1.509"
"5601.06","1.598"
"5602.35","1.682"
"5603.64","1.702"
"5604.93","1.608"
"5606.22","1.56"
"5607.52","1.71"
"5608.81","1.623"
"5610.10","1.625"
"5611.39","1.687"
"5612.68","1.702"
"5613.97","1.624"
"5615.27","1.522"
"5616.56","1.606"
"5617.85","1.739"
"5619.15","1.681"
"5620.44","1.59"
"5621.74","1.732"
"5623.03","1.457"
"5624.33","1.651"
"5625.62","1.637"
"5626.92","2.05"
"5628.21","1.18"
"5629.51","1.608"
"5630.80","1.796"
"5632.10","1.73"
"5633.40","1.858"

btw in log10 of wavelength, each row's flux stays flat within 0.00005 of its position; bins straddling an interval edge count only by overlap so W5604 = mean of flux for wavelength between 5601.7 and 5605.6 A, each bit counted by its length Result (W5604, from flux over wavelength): 1.66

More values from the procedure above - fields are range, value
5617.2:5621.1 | 1.67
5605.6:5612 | 1.64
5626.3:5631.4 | 1.66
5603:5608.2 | 1.64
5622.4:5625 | 1.56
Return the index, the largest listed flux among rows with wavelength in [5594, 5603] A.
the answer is 1.913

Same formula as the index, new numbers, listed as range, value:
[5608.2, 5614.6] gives 1.702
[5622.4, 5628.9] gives 2.05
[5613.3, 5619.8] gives 1.739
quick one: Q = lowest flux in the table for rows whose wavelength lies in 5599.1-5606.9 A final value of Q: 1.509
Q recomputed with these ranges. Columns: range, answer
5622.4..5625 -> 1.457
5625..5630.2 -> 1.18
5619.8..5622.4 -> 1.59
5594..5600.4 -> 1.298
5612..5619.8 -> 1.522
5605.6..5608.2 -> 1.56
